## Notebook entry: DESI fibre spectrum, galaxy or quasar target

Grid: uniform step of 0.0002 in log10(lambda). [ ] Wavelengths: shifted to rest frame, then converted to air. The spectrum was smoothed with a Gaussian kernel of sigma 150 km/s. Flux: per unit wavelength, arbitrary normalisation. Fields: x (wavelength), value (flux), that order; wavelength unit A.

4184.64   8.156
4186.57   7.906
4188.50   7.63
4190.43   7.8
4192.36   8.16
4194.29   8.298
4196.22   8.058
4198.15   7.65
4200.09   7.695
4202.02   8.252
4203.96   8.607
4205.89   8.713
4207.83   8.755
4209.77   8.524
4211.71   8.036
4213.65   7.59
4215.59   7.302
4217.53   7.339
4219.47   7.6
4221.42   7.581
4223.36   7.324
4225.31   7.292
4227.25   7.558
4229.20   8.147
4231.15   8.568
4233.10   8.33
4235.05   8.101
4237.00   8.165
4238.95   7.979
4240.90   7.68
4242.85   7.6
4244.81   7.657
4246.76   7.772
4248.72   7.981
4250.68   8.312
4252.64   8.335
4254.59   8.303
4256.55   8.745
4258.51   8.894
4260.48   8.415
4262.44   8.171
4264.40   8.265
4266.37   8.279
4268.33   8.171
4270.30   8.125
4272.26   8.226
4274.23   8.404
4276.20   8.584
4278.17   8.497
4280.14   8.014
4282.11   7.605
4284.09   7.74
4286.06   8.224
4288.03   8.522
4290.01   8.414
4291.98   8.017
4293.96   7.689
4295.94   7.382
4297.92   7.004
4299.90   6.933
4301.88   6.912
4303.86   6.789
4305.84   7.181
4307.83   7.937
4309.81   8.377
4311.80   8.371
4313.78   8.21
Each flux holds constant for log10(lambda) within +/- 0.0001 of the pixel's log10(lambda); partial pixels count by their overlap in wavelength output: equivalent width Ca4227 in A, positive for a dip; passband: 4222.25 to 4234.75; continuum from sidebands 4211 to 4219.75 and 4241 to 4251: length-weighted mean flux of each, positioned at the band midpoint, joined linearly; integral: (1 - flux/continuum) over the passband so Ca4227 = -0.3 A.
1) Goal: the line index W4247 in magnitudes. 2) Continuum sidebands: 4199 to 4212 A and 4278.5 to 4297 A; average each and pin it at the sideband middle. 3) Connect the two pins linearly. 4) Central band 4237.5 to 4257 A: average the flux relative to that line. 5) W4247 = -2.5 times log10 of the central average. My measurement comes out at 0.02 mag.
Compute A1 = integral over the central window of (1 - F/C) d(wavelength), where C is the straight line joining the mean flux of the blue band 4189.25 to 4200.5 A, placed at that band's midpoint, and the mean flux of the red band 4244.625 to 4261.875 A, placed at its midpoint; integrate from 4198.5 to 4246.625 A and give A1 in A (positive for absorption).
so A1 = 1.10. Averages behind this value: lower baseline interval 7.95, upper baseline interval 8.29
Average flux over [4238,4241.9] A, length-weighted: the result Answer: 7.84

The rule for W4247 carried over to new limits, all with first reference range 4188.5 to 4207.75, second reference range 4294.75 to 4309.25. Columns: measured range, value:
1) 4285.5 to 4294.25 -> -0.13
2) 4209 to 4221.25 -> 0.04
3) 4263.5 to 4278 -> -0.11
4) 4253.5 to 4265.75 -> -0.12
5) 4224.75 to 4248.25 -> -0.02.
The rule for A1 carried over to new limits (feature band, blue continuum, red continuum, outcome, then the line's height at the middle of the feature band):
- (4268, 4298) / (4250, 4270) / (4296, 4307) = -1.76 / 7.62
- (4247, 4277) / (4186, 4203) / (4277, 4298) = -1.42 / 7.96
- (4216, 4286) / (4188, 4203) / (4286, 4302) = -2.21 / 7.8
